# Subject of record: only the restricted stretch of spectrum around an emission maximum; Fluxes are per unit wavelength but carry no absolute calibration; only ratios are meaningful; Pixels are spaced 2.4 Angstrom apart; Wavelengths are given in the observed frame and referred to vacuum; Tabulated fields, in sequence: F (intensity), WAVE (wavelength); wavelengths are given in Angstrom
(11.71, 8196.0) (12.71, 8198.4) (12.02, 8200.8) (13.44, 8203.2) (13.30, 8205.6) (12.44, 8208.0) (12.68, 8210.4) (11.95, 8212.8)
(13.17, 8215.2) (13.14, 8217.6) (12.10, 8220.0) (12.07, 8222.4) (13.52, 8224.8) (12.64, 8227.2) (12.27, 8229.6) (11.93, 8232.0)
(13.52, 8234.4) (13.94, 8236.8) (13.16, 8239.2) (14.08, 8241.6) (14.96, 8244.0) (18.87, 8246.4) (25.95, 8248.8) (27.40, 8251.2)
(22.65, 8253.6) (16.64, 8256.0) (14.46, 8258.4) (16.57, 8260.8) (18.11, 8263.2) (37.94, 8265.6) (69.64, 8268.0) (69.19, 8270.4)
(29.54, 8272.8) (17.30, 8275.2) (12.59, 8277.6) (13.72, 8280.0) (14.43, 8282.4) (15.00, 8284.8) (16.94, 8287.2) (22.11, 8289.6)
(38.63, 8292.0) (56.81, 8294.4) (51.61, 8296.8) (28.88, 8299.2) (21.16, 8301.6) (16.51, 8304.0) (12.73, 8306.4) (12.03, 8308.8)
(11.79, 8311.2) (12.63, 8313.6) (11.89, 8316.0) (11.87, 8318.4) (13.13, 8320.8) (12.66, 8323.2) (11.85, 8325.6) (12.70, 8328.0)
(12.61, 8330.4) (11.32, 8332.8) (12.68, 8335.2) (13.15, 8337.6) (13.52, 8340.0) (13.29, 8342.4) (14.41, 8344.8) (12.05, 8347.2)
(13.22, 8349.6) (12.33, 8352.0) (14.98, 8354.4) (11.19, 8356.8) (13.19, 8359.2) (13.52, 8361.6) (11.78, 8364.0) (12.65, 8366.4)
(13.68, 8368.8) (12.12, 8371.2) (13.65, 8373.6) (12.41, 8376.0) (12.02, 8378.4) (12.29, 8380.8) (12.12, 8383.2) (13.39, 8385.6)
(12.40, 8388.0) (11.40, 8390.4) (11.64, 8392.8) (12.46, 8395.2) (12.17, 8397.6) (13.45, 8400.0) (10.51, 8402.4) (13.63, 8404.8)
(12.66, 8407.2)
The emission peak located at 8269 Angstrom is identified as H-alpha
